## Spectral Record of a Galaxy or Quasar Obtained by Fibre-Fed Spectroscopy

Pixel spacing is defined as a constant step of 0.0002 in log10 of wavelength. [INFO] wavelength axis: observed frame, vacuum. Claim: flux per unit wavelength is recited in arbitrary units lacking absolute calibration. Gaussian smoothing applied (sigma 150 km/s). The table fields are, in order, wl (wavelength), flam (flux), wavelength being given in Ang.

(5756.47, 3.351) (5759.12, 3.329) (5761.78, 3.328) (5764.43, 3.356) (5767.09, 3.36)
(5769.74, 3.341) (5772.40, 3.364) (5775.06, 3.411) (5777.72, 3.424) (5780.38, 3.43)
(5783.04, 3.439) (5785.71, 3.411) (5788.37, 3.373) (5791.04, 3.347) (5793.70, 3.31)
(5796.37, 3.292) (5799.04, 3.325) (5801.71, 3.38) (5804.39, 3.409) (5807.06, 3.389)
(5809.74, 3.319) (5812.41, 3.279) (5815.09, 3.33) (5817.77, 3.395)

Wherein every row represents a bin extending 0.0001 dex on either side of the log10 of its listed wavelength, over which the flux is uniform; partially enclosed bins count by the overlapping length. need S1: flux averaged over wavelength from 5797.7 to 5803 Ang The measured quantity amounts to 3.35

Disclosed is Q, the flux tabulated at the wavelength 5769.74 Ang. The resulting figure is 3.341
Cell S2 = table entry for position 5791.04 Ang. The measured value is 3.347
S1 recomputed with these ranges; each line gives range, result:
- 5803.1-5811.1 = 3.37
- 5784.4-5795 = 3.36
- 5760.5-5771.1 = 3.35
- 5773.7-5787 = 3.42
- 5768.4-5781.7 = 3.4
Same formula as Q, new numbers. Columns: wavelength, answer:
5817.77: 3.395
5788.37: 3.373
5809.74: 3.319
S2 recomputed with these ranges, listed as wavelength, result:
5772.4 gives 3.364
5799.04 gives 3.325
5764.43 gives 3.356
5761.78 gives 3.328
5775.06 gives 3.411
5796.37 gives 3.292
